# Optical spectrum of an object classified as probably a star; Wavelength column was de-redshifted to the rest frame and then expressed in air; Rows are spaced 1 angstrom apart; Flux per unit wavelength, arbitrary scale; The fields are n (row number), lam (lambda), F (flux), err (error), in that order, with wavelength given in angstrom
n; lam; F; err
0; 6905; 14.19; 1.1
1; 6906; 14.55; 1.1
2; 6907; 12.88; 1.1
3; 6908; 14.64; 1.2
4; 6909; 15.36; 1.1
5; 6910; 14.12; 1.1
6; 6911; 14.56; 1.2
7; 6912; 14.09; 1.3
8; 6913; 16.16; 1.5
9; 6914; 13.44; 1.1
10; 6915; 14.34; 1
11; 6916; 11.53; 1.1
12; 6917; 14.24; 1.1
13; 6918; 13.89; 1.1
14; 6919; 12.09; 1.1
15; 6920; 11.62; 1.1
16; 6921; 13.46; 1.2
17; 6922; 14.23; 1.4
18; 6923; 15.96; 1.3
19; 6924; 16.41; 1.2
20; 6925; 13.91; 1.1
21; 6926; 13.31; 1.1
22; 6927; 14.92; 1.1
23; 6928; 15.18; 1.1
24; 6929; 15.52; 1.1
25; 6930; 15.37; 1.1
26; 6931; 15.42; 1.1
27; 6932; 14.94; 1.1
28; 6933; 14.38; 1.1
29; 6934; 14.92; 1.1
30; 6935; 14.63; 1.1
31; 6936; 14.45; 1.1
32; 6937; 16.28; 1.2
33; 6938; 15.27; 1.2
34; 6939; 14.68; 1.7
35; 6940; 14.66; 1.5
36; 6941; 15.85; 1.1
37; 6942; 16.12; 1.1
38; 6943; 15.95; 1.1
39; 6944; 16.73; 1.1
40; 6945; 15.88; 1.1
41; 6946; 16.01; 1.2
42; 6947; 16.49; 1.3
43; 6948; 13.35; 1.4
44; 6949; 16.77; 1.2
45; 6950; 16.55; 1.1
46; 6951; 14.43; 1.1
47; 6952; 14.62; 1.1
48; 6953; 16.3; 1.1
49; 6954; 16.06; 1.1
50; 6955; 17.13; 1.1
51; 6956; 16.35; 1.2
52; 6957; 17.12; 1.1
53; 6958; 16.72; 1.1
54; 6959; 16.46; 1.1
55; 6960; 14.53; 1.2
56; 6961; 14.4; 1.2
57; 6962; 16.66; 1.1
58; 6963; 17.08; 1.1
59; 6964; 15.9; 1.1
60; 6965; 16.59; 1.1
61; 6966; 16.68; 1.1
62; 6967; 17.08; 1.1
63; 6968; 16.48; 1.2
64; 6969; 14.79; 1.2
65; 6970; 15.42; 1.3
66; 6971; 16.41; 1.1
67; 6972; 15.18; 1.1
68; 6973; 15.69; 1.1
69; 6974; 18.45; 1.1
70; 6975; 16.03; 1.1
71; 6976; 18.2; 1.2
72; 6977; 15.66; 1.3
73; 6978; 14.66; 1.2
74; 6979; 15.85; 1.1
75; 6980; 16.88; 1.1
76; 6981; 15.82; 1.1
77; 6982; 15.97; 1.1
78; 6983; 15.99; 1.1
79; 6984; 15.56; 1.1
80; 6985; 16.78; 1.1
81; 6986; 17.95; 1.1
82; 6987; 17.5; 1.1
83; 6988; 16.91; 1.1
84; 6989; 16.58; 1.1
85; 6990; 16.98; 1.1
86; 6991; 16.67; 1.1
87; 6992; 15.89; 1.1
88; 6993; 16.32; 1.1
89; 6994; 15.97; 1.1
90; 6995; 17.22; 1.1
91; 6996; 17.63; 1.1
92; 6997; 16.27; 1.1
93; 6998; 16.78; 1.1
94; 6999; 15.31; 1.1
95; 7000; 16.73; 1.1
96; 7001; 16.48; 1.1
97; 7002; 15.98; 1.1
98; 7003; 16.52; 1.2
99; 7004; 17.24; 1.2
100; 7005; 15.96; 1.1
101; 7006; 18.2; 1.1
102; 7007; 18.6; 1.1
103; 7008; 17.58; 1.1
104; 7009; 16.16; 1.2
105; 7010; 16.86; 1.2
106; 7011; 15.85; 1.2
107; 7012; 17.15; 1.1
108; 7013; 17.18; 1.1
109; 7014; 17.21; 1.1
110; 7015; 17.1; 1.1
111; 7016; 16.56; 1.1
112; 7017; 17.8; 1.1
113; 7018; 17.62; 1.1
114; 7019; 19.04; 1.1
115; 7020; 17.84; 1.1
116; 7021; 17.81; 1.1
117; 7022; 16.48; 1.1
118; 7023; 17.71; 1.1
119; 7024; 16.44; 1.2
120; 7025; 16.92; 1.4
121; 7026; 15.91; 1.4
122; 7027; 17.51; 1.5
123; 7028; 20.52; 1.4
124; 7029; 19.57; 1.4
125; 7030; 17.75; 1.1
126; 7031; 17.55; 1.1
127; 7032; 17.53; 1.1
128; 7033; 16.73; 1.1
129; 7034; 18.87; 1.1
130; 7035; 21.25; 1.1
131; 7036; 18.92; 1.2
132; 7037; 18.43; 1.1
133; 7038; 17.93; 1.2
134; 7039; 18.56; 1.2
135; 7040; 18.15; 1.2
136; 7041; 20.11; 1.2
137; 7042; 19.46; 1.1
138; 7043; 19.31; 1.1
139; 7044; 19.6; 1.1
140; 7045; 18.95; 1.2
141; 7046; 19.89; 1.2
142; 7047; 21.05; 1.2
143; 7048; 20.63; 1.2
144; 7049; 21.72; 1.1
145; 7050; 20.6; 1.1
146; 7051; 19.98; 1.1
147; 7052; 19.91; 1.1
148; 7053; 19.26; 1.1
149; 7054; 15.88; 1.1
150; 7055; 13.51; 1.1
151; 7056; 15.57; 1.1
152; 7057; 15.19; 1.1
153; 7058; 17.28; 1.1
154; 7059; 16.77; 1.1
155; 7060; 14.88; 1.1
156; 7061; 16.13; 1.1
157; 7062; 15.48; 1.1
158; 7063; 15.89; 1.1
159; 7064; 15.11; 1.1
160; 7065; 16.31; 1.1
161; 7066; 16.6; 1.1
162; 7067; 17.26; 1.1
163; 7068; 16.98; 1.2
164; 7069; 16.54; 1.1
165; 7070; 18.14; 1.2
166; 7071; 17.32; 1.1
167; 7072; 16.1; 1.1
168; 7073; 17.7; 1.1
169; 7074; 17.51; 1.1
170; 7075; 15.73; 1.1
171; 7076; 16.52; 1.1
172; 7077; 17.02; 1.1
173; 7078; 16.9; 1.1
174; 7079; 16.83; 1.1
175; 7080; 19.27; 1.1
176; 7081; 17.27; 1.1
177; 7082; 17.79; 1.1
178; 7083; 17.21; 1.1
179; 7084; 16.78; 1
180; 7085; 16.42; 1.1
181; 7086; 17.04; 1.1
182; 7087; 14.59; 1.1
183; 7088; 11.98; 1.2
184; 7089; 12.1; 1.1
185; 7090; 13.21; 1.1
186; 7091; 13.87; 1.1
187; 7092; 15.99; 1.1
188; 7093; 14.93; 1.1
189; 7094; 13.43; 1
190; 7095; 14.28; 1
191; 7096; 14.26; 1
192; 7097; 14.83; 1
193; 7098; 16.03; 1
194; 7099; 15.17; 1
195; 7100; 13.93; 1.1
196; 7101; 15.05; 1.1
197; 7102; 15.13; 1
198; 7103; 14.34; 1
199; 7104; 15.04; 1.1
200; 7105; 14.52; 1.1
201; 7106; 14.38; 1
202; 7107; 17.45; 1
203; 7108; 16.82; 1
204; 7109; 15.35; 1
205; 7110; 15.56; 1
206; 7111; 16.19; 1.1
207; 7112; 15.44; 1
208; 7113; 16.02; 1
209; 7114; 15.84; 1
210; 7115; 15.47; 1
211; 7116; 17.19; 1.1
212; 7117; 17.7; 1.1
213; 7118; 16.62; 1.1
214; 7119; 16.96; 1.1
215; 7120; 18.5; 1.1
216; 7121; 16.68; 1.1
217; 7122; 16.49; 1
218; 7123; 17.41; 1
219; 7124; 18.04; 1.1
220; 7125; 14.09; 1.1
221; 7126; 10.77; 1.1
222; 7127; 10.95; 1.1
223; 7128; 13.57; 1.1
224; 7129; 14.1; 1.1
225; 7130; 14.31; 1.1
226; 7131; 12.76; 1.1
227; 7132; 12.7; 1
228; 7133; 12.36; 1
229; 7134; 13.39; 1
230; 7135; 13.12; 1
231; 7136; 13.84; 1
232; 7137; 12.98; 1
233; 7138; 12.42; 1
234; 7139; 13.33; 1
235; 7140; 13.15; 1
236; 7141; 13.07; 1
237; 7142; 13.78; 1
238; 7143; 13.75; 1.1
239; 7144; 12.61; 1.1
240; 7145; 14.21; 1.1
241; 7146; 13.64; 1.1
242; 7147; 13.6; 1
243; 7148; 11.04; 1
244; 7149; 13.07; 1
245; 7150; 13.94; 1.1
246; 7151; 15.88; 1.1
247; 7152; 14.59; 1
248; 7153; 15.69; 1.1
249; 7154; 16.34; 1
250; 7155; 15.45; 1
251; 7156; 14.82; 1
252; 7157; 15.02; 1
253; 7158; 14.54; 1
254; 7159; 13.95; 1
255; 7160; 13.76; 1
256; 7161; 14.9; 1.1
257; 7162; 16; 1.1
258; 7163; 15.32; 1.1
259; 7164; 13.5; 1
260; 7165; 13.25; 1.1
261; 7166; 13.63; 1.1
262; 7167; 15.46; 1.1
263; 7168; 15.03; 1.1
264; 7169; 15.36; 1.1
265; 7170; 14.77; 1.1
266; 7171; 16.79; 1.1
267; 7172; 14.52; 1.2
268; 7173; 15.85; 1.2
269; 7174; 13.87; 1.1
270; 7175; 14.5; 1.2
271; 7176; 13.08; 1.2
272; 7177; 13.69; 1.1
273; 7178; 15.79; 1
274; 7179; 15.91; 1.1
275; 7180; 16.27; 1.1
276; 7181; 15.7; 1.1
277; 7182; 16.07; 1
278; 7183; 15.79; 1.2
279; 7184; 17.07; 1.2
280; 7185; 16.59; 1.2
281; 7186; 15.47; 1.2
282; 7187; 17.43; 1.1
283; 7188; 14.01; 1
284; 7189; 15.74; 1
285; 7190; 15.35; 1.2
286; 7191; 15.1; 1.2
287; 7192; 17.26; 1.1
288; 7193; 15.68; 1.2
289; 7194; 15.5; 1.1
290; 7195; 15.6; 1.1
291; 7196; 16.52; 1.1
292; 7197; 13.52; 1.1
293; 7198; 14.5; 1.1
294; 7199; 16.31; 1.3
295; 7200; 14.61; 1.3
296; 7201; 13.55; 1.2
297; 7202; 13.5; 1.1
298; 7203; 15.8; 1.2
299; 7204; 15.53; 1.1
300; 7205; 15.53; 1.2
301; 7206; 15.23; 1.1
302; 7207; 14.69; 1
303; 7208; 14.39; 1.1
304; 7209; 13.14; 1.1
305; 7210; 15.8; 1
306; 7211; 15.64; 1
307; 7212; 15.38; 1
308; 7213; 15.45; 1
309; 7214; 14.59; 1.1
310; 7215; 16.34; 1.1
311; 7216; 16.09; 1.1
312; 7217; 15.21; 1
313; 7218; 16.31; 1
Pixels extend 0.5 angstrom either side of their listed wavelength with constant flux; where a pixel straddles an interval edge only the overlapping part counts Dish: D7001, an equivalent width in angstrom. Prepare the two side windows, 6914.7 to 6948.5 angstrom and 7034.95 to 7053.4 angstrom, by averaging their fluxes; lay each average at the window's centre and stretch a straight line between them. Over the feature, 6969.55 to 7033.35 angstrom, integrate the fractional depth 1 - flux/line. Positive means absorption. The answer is 3.2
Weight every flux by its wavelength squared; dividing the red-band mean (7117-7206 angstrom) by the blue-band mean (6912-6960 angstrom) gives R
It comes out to 1.04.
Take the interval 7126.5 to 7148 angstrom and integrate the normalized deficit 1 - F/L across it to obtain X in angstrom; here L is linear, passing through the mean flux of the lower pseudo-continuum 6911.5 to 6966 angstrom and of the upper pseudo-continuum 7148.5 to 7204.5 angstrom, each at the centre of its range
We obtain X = 2.8 angstrom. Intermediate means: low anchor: 15.2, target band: 13.2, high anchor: 15.1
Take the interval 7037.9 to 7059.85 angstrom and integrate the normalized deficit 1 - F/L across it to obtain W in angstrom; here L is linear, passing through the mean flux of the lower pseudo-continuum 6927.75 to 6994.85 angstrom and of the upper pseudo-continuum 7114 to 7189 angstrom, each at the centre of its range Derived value -4.5 angstrom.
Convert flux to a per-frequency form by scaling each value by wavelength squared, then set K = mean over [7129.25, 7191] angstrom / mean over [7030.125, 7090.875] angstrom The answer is 0.86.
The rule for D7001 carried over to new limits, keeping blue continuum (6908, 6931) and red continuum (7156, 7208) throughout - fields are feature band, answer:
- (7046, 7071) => -4.54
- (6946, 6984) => -4.28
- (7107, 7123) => -1.71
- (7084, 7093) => 0.17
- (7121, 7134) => 0.79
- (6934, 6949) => -1.17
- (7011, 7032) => -4.19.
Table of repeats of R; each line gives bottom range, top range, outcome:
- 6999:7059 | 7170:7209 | 0.89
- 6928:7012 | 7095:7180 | 0.95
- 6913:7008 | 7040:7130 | 1.07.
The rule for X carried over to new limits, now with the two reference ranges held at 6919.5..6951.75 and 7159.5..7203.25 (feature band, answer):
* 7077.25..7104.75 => -0.3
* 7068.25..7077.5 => -1.1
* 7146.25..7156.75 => 0.5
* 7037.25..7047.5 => -2.8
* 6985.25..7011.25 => -2.8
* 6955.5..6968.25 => -1.0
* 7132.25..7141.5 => 1.3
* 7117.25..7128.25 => -0.3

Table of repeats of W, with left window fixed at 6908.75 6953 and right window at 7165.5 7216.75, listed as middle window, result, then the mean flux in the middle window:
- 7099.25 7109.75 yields -0.1 angstrom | 15.2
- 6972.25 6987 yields -1.5 angstrom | 16.4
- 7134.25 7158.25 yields 2.1 angstrom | 13.9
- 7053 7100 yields -2.6 angstrom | 15.9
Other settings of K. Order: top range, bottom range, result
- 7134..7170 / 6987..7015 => 0.88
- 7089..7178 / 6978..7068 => 0.87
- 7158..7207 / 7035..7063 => 0.86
